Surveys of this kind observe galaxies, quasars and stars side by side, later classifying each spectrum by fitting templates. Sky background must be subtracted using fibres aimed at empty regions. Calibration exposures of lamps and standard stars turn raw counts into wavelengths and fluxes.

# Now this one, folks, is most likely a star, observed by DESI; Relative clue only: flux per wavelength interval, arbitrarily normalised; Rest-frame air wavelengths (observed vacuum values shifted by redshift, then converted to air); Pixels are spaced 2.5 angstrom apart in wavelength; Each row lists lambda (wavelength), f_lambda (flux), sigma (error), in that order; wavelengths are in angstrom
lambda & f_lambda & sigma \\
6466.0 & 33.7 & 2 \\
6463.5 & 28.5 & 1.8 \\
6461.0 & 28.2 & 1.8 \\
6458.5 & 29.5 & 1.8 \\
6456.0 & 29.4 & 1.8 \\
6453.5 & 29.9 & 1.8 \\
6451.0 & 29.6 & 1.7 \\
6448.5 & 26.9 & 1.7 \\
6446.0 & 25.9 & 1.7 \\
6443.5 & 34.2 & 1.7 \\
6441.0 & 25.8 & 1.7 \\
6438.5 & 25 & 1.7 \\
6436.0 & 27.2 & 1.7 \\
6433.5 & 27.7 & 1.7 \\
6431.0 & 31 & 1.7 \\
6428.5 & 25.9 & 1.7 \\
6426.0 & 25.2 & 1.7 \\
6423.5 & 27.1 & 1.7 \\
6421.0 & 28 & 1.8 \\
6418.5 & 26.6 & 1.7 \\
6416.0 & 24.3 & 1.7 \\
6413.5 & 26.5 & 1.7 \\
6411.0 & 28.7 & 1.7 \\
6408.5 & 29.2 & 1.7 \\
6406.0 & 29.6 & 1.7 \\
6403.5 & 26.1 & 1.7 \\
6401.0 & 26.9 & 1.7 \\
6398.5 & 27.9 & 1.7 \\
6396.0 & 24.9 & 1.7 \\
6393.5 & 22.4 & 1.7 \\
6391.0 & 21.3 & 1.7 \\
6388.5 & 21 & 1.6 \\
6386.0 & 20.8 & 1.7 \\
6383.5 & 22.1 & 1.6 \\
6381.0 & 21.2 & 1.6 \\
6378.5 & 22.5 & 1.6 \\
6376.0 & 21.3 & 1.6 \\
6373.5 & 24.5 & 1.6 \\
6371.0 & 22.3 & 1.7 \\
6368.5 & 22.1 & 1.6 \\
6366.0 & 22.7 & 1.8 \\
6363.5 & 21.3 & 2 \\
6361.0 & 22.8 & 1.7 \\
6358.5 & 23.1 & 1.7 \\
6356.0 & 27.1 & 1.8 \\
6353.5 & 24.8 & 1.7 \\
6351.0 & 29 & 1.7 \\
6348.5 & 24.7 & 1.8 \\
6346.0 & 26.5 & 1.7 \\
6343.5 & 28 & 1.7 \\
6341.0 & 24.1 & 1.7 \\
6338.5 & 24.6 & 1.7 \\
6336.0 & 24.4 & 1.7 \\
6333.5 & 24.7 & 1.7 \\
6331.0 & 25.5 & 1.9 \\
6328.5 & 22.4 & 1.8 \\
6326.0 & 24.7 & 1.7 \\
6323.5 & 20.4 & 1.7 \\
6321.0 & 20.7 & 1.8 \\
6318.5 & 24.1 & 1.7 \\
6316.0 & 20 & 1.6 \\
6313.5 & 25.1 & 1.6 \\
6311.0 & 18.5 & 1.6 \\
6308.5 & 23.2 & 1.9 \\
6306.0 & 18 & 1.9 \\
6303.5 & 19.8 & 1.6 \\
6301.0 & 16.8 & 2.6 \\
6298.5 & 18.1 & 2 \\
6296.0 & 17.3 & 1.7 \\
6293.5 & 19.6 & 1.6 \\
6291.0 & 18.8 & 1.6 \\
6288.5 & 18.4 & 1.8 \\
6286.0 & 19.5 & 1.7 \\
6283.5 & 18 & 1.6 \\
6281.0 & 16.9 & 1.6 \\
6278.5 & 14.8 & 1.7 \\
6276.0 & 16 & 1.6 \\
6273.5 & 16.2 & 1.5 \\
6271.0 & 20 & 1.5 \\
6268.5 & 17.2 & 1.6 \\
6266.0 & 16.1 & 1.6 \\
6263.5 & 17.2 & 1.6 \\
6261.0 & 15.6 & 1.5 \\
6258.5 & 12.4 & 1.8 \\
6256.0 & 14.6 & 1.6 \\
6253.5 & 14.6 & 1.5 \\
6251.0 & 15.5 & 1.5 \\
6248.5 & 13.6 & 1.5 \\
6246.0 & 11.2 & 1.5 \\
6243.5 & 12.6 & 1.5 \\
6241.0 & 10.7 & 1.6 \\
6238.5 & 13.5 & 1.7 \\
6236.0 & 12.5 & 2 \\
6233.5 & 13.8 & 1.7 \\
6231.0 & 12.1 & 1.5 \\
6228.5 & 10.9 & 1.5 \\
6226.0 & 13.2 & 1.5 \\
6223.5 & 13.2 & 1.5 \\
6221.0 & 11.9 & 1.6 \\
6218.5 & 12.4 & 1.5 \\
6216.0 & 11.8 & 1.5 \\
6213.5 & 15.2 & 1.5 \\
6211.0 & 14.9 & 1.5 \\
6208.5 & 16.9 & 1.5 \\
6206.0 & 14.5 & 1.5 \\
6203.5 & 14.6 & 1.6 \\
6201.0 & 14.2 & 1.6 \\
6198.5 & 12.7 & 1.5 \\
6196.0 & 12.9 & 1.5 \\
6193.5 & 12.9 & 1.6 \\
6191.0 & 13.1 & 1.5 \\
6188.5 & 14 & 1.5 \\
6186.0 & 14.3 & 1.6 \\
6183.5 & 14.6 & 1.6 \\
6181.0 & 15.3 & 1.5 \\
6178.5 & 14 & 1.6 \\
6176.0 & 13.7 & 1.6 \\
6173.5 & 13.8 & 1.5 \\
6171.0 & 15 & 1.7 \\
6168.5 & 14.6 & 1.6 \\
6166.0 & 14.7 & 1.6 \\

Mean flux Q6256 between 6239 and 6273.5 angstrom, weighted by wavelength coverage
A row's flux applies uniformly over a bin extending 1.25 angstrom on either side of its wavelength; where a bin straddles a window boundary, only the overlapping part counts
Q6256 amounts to 14.7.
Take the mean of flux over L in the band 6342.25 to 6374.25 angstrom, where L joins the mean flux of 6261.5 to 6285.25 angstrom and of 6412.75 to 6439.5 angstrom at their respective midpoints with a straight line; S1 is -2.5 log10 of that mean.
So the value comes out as -0.10 mag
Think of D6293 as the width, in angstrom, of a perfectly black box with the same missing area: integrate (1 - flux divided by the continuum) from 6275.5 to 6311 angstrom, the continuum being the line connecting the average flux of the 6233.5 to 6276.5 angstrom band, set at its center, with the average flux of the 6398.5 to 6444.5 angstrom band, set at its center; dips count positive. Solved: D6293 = -1.4 angstrom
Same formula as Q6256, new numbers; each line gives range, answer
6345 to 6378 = 24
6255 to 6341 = 19.5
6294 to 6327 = 20.5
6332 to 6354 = 25.7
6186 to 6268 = 13.6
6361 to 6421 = 24.2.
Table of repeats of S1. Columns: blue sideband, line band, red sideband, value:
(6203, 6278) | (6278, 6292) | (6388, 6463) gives -0.035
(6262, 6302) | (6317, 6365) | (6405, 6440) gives -0.129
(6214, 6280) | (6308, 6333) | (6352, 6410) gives -0.160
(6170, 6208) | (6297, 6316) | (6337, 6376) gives 0.075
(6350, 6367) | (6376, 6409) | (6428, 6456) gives 0.082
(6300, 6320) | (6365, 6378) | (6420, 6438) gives 0.073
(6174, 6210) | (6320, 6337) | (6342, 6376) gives -0.035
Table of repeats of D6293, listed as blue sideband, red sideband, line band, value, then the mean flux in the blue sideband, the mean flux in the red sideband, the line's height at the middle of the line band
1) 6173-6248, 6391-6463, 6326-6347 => -3.4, 13.4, 27.4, 21.5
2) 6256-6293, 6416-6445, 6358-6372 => 0.4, 16.9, 27.5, 23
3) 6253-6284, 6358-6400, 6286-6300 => -0.8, 16.1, 22.6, 17.6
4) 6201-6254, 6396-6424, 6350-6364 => -1.0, 13.3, 27.3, 23.2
